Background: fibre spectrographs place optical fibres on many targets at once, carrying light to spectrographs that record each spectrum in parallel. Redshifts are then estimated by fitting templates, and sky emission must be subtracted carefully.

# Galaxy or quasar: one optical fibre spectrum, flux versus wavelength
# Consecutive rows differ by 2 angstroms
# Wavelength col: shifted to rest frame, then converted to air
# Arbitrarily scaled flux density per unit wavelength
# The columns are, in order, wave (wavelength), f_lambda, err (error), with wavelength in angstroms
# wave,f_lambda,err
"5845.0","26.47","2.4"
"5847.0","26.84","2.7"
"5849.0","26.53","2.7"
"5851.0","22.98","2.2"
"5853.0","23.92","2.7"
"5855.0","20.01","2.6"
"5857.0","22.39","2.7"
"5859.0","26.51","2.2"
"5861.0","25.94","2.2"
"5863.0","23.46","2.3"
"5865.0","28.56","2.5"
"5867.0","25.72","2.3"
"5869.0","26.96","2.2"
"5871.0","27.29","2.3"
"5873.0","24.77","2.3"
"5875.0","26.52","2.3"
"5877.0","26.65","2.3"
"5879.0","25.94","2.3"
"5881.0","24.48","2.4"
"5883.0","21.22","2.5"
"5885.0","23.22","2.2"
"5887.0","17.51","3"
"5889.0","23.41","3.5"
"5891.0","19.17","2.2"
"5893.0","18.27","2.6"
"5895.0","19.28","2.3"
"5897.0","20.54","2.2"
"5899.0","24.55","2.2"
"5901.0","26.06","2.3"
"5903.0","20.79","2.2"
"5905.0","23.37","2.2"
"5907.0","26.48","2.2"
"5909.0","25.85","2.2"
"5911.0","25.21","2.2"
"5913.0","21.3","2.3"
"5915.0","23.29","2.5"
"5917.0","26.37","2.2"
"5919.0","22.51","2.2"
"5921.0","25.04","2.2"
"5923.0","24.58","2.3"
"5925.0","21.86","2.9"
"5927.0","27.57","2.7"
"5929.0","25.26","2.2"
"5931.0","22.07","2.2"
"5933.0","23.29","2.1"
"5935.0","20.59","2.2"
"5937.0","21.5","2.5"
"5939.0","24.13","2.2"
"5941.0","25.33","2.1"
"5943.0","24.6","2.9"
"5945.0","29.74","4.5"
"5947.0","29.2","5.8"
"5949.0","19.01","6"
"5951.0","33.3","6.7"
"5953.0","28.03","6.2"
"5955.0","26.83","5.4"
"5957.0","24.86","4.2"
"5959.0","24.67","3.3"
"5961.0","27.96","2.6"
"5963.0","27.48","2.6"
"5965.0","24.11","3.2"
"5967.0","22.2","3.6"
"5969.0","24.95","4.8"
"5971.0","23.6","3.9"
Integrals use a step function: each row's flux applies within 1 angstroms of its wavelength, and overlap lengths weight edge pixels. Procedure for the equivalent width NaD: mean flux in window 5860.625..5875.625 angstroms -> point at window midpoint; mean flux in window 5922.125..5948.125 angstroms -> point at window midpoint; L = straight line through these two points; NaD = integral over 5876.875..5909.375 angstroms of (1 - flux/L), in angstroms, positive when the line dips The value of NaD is 3.8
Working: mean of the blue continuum 26.2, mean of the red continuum 24.6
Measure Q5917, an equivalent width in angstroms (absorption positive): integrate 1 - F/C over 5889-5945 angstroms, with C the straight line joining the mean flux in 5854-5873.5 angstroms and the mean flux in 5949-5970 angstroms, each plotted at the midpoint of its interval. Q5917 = 5.0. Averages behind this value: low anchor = 25.2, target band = 23.4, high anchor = 26.1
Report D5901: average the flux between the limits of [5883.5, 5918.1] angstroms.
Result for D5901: 22.6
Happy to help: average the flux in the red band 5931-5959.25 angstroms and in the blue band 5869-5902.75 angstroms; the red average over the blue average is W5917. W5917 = 1.09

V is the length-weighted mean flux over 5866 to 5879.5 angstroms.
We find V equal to 26.3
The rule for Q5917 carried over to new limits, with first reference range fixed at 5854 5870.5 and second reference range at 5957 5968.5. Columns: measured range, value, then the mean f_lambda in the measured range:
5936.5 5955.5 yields -0.81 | 26.3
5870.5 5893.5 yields 1.68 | 23.2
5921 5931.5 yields 0.30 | 24.4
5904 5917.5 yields 0.34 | 24.5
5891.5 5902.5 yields 1.54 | 21.6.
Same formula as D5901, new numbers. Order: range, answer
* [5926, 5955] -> 25.3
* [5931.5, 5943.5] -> 23.1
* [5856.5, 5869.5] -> 25.7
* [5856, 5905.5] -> 23.7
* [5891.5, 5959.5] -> 24.2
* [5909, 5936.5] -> 23.8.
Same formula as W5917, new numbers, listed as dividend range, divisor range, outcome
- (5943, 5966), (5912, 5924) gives 1.12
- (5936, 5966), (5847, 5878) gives 1.03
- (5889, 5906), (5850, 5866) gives 0.89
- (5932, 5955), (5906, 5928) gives 1.03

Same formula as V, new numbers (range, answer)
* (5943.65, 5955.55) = 27.6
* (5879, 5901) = 21.6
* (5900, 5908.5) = 24.3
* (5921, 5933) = 24.3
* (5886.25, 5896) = 19.6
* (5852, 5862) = 23.8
